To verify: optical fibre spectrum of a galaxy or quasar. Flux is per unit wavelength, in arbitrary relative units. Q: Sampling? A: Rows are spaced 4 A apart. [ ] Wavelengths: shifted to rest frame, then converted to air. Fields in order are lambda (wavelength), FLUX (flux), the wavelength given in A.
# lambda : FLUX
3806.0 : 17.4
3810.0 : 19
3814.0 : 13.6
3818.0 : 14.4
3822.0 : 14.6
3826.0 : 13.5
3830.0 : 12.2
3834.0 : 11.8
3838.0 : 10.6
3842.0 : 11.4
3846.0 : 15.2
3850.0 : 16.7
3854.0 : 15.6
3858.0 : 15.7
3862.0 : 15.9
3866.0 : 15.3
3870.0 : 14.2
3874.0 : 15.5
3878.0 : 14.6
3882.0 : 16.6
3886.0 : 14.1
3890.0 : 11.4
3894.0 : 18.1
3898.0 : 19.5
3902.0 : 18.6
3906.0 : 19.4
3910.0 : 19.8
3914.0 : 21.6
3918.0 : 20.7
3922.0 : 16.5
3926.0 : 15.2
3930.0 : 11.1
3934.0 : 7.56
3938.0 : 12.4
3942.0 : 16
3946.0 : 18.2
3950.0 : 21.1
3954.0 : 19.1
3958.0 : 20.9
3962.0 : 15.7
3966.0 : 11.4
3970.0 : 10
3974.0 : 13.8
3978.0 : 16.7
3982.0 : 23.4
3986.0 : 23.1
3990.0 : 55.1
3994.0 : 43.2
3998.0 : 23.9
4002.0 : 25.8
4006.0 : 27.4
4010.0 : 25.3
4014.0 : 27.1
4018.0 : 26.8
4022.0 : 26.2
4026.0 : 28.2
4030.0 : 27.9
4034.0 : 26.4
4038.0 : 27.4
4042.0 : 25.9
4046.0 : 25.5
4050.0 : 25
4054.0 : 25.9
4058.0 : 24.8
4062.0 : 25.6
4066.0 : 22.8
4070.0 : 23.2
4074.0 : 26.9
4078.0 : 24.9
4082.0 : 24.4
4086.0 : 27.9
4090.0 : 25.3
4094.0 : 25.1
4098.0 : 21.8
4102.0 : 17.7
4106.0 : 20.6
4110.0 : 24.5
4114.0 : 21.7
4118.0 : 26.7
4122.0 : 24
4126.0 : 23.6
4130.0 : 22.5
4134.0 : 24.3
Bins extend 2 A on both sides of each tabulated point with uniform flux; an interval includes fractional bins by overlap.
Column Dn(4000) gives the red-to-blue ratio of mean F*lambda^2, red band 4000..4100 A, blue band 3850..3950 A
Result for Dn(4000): 1.7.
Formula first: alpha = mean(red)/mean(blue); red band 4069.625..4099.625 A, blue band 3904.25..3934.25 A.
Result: 1.48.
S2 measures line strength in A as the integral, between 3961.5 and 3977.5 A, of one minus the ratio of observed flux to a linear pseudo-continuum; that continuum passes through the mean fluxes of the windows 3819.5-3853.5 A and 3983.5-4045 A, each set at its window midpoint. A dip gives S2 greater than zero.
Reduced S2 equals 7.9 A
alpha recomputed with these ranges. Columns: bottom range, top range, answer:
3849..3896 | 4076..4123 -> 1.55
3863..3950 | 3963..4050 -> 1.59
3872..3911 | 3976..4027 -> 1.72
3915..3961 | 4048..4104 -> 1.49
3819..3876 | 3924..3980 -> 1.05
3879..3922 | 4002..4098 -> 1.45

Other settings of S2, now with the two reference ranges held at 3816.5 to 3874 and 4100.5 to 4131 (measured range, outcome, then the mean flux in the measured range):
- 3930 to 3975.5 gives 6.8 A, 14.9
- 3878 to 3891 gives 0.9 A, 14.3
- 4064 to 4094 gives -4.8 A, 25.1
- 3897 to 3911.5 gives -3.0 A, 19.3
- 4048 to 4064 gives -3.4 A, 25.3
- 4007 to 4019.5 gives -4.5 A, 26.5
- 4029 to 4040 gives -3.8 A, 27.2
